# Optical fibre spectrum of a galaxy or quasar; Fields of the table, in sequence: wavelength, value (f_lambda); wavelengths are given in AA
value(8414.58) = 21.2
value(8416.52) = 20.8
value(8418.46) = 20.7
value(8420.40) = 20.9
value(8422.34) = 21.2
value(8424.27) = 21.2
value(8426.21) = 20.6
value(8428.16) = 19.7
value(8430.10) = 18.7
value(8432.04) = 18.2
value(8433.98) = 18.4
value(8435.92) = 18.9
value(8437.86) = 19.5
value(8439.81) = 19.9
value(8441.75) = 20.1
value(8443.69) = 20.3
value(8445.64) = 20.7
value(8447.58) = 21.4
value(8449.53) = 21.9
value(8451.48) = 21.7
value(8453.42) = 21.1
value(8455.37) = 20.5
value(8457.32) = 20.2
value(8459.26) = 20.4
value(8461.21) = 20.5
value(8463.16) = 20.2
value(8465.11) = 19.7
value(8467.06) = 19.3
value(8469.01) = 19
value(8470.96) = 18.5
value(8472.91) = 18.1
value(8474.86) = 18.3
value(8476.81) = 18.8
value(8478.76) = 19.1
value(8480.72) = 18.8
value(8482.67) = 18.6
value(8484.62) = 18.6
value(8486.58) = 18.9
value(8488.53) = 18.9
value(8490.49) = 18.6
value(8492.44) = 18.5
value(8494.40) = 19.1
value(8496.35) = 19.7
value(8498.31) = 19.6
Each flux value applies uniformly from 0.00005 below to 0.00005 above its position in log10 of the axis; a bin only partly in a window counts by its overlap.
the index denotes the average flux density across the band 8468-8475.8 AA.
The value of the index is 18.5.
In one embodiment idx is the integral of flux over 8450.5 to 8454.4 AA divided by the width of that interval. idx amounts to 21.4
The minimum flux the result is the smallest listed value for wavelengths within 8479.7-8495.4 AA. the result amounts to 18.5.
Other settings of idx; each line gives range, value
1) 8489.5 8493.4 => 18.6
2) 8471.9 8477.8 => 18.4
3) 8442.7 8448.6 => 20.8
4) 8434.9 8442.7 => 19.6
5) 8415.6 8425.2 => 21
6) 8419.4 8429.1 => 20.7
